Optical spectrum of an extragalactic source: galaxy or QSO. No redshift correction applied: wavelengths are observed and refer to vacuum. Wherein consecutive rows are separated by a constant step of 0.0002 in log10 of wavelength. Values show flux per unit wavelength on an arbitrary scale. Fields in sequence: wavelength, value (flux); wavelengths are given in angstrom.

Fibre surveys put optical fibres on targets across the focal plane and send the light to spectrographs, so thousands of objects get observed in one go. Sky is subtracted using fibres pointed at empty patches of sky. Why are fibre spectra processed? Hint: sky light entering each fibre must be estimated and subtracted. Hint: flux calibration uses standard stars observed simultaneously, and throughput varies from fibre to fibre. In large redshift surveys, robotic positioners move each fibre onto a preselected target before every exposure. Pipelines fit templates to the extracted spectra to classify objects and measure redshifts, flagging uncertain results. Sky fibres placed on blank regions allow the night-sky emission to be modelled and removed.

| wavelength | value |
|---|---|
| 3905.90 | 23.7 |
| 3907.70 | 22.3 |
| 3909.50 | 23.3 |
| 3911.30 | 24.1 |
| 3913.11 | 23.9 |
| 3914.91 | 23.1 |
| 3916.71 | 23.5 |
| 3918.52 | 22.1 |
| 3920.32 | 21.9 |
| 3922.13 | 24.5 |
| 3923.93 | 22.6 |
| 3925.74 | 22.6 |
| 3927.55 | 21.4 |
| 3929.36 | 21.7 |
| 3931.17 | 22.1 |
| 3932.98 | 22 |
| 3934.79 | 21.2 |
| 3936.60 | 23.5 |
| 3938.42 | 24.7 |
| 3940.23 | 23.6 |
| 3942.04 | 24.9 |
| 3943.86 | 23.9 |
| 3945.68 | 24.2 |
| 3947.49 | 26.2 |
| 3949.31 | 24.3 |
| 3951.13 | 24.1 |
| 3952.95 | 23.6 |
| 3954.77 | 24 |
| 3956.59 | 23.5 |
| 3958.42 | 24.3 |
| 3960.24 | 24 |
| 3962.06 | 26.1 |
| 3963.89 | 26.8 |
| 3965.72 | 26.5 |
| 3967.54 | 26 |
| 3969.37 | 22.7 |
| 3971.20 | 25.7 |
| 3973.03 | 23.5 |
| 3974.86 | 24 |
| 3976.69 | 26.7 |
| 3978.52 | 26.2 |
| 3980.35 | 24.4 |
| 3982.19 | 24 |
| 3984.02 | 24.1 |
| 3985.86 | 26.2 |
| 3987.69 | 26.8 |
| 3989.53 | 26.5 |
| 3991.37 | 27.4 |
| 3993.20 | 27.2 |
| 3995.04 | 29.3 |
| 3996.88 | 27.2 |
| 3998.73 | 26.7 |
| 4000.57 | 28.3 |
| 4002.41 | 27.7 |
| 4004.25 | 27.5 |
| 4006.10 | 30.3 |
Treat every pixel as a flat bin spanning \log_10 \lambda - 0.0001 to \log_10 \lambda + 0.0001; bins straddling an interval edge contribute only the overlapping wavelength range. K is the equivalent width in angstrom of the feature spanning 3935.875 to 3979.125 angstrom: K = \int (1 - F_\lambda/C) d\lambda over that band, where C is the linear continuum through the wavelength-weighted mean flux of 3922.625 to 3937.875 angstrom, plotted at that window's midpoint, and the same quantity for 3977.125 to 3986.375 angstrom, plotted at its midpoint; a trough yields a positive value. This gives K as -1.8 angstrom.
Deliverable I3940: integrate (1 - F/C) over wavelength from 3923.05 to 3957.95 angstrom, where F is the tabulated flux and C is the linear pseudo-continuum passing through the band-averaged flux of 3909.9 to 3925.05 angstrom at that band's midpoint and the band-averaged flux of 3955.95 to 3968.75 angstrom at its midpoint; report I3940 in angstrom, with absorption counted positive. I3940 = 1.28 angstrom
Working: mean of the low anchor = 23.2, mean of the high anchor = 25.3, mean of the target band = 23.4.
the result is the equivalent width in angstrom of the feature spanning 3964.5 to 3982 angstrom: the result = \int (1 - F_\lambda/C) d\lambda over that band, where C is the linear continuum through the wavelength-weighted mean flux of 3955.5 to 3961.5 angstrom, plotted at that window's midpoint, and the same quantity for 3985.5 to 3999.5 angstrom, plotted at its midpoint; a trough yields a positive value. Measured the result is 0.24 angstrom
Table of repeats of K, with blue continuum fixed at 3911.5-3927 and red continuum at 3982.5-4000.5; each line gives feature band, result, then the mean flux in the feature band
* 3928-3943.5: 0.6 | 23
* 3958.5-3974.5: 0.3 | 25.1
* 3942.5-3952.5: 0.0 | 24.5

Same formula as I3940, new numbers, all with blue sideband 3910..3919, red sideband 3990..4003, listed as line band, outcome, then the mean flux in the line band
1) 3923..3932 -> 0.7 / 22.1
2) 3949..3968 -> 0.6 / 24.8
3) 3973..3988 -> 0.9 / 25.1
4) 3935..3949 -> 0.3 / 24.3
